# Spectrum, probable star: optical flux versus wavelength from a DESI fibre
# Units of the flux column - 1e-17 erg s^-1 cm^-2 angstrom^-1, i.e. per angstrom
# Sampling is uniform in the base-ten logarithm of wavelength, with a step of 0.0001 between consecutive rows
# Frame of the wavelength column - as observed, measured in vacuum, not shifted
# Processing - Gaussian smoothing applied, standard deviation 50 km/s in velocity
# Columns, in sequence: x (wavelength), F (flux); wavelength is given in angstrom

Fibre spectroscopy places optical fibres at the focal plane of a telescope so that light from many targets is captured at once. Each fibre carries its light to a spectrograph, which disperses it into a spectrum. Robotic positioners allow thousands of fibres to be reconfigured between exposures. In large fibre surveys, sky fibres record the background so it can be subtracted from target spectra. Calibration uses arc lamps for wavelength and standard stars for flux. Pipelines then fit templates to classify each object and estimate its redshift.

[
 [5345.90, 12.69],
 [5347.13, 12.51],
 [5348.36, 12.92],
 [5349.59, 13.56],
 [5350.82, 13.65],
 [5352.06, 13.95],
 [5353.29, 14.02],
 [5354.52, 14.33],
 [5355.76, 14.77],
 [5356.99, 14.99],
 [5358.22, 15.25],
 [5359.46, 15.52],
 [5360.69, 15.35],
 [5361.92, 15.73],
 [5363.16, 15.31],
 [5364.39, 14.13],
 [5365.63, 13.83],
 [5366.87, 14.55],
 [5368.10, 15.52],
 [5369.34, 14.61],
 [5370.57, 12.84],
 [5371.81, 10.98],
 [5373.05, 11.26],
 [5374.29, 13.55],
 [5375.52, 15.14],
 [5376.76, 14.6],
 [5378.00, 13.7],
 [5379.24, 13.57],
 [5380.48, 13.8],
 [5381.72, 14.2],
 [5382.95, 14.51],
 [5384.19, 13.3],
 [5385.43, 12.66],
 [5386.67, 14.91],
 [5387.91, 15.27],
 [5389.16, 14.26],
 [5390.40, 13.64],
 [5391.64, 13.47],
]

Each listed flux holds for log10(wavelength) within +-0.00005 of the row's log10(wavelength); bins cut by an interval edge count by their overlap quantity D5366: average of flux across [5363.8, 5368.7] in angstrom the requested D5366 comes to 14.5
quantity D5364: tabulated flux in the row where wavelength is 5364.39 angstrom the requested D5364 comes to 14.13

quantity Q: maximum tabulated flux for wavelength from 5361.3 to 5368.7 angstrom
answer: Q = 15.73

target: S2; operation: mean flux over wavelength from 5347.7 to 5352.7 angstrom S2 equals 13.5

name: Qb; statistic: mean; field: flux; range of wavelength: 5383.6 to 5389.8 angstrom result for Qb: 14.1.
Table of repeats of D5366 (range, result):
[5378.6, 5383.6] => 14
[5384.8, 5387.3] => 13.8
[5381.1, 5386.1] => 13.7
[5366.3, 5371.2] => 14.4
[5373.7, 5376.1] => 14.4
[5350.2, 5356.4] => 14.1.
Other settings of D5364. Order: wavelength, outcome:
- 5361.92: 15.73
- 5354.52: 14.33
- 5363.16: 15.31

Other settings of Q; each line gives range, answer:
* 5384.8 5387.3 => 14.91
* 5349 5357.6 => 14.99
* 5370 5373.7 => 12.84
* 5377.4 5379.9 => 13.7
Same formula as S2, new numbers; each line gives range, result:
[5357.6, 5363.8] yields 15.4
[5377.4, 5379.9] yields 13.6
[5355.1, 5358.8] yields 15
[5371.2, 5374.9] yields 11.9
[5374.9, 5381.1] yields 14.2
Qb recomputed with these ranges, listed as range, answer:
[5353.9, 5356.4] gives 14.5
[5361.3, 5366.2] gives 14.8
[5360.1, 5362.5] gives 15.6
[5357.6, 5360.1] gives 15.4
